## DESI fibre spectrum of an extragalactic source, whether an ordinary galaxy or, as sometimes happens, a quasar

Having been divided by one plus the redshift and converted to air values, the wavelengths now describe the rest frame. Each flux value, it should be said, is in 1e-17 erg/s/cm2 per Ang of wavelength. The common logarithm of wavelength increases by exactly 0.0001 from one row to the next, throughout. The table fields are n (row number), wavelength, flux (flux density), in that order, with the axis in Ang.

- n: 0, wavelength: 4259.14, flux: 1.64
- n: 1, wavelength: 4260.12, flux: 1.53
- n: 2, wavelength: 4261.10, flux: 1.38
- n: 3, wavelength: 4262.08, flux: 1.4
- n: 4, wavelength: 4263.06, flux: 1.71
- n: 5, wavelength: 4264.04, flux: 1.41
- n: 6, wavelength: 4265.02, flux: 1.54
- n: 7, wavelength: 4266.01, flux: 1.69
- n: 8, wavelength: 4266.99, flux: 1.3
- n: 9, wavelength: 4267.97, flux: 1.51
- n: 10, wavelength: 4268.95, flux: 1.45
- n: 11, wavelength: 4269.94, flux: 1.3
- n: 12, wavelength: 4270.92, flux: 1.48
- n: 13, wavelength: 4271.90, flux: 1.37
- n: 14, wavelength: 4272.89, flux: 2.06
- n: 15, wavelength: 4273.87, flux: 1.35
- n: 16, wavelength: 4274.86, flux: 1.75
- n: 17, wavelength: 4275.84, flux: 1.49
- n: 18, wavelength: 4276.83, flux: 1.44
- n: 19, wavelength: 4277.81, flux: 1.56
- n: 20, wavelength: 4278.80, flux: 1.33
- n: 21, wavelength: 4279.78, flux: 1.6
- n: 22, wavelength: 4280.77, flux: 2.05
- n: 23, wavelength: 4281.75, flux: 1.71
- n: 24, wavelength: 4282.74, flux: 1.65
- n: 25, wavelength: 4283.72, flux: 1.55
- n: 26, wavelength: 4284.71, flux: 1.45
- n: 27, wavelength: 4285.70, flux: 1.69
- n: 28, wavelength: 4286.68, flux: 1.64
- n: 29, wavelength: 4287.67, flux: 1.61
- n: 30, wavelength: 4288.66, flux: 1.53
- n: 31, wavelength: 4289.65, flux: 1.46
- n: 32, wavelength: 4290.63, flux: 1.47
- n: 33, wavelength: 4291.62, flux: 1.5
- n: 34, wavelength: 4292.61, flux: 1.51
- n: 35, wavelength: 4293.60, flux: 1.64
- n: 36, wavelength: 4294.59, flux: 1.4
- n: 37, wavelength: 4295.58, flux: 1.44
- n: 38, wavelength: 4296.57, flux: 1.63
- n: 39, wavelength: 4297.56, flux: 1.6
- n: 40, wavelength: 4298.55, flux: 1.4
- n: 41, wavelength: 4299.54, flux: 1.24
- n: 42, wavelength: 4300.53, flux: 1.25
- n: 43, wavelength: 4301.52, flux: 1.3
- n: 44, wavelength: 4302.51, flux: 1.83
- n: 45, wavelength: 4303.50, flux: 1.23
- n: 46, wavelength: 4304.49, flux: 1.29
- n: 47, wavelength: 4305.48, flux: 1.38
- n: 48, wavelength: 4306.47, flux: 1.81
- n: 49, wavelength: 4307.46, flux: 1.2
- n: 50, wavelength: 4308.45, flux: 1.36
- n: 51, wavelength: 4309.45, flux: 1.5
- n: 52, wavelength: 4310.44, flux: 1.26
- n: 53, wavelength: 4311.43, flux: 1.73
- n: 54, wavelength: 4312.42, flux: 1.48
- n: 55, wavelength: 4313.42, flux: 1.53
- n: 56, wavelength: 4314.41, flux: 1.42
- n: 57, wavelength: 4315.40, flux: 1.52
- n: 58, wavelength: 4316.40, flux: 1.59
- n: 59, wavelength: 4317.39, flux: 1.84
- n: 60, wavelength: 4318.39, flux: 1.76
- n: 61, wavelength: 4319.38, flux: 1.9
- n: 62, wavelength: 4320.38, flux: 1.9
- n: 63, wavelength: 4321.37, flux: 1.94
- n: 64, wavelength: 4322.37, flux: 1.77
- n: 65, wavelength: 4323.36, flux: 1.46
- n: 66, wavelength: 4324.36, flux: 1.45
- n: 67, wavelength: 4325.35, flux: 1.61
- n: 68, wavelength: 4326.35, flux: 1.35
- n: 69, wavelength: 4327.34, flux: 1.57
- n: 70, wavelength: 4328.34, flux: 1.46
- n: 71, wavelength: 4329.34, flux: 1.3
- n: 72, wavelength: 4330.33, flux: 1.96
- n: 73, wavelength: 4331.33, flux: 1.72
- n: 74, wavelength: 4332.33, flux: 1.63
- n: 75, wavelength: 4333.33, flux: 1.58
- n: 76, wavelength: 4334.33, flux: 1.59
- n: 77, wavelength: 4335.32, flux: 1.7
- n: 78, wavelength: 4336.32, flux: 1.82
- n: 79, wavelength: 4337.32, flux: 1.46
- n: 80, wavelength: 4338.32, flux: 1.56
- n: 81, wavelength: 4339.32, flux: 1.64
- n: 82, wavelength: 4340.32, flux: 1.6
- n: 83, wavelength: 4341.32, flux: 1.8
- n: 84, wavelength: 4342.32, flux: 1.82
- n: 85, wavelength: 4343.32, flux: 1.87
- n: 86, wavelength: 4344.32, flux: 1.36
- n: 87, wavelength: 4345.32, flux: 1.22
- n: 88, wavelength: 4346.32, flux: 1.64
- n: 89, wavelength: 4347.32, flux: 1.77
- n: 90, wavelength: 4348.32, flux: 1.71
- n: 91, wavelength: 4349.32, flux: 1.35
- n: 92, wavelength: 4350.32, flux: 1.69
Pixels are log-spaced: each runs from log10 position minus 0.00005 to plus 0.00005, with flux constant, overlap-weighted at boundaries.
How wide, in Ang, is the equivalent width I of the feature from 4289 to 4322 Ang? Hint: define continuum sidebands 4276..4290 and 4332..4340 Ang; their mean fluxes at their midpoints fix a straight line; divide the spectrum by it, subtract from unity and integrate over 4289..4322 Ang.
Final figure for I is 1.6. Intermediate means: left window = 1.59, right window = 1.62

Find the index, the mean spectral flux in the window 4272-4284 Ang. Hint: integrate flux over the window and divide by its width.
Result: 1.62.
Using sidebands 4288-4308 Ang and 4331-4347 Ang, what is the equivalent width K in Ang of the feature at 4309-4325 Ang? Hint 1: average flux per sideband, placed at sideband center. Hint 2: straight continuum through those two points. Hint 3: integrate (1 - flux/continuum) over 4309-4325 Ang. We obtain -1.0 Ang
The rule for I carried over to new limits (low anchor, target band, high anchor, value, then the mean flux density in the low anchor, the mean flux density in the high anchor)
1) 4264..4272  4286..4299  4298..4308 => -1.1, 1.46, 1.4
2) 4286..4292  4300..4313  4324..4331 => 0.9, 1.54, 1.54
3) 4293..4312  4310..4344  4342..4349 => -2.0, 1.45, 1.62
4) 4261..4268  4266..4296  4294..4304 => -1.6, 1.5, 1.43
